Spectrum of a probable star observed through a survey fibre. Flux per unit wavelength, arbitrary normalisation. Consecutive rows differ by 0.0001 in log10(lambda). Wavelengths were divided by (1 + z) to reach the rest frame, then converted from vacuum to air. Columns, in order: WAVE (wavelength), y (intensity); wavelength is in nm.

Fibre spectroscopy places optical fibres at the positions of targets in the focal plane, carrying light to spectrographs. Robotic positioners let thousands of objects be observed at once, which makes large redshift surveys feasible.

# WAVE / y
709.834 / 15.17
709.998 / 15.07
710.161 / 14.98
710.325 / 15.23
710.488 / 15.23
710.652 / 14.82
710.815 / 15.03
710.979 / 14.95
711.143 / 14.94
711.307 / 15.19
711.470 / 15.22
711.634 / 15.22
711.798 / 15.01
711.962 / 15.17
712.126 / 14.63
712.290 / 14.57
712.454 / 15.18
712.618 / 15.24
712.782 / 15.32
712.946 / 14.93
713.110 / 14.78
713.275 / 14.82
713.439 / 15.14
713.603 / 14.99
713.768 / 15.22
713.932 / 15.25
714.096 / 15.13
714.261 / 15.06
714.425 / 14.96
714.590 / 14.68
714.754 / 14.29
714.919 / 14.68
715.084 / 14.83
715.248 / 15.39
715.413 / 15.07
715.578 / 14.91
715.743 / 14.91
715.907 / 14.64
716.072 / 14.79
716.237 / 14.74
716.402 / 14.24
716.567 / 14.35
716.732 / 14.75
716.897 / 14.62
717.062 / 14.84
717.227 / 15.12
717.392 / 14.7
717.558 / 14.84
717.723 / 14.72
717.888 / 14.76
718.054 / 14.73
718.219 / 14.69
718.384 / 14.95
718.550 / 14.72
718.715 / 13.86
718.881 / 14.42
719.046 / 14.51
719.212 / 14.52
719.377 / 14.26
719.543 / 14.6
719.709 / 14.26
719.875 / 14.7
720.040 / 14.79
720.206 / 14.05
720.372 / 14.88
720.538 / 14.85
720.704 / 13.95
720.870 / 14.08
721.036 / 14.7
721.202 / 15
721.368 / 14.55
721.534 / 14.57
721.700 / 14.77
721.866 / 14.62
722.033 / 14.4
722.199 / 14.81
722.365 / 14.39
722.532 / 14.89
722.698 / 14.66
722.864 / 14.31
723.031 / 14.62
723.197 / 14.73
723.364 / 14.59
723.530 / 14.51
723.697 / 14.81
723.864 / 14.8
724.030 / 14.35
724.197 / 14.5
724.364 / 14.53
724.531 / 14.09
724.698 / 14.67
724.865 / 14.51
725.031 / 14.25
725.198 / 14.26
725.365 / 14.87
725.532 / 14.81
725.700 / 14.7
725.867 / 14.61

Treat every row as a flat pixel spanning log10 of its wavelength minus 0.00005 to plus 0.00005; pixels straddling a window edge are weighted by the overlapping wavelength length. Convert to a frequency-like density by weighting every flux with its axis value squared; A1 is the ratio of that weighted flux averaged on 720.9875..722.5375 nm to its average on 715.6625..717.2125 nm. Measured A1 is 1.01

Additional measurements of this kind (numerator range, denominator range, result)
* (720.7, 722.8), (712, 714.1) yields 1.00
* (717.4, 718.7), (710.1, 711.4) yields 1.00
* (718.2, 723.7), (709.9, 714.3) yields 0.99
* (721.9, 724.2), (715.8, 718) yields 1.01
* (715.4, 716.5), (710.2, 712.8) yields 0.99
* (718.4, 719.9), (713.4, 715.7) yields 0.98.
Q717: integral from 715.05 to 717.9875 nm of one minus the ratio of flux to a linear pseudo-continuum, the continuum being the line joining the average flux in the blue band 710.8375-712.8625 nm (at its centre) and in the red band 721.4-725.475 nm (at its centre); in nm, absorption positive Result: 0.01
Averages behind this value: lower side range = 15.1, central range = 14.8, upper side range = 14.6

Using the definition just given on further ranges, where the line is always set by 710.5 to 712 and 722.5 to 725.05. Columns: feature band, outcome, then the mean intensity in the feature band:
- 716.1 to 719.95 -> 0.05 nm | 14.6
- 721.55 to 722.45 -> 0.00 nm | 14.6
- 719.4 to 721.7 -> 0.02 nm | 14.5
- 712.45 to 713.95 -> -0.01 nm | 15.1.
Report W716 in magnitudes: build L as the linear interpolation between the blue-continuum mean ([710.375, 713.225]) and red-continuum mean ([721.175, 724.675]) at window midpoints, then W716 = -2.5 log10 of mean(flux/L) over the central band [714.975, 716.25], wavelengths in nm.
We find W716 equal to 0.00 mag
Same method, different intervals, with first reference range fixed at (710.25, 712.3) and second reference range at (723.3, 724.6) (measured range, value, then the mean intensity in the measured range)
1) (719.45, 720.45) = 0.01 mag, 14.5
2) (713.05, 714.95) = 0.00 mag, 14.9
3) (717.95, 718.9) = 0.01 mag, 14.6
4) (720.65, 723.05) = 0.00 mag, 14.6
